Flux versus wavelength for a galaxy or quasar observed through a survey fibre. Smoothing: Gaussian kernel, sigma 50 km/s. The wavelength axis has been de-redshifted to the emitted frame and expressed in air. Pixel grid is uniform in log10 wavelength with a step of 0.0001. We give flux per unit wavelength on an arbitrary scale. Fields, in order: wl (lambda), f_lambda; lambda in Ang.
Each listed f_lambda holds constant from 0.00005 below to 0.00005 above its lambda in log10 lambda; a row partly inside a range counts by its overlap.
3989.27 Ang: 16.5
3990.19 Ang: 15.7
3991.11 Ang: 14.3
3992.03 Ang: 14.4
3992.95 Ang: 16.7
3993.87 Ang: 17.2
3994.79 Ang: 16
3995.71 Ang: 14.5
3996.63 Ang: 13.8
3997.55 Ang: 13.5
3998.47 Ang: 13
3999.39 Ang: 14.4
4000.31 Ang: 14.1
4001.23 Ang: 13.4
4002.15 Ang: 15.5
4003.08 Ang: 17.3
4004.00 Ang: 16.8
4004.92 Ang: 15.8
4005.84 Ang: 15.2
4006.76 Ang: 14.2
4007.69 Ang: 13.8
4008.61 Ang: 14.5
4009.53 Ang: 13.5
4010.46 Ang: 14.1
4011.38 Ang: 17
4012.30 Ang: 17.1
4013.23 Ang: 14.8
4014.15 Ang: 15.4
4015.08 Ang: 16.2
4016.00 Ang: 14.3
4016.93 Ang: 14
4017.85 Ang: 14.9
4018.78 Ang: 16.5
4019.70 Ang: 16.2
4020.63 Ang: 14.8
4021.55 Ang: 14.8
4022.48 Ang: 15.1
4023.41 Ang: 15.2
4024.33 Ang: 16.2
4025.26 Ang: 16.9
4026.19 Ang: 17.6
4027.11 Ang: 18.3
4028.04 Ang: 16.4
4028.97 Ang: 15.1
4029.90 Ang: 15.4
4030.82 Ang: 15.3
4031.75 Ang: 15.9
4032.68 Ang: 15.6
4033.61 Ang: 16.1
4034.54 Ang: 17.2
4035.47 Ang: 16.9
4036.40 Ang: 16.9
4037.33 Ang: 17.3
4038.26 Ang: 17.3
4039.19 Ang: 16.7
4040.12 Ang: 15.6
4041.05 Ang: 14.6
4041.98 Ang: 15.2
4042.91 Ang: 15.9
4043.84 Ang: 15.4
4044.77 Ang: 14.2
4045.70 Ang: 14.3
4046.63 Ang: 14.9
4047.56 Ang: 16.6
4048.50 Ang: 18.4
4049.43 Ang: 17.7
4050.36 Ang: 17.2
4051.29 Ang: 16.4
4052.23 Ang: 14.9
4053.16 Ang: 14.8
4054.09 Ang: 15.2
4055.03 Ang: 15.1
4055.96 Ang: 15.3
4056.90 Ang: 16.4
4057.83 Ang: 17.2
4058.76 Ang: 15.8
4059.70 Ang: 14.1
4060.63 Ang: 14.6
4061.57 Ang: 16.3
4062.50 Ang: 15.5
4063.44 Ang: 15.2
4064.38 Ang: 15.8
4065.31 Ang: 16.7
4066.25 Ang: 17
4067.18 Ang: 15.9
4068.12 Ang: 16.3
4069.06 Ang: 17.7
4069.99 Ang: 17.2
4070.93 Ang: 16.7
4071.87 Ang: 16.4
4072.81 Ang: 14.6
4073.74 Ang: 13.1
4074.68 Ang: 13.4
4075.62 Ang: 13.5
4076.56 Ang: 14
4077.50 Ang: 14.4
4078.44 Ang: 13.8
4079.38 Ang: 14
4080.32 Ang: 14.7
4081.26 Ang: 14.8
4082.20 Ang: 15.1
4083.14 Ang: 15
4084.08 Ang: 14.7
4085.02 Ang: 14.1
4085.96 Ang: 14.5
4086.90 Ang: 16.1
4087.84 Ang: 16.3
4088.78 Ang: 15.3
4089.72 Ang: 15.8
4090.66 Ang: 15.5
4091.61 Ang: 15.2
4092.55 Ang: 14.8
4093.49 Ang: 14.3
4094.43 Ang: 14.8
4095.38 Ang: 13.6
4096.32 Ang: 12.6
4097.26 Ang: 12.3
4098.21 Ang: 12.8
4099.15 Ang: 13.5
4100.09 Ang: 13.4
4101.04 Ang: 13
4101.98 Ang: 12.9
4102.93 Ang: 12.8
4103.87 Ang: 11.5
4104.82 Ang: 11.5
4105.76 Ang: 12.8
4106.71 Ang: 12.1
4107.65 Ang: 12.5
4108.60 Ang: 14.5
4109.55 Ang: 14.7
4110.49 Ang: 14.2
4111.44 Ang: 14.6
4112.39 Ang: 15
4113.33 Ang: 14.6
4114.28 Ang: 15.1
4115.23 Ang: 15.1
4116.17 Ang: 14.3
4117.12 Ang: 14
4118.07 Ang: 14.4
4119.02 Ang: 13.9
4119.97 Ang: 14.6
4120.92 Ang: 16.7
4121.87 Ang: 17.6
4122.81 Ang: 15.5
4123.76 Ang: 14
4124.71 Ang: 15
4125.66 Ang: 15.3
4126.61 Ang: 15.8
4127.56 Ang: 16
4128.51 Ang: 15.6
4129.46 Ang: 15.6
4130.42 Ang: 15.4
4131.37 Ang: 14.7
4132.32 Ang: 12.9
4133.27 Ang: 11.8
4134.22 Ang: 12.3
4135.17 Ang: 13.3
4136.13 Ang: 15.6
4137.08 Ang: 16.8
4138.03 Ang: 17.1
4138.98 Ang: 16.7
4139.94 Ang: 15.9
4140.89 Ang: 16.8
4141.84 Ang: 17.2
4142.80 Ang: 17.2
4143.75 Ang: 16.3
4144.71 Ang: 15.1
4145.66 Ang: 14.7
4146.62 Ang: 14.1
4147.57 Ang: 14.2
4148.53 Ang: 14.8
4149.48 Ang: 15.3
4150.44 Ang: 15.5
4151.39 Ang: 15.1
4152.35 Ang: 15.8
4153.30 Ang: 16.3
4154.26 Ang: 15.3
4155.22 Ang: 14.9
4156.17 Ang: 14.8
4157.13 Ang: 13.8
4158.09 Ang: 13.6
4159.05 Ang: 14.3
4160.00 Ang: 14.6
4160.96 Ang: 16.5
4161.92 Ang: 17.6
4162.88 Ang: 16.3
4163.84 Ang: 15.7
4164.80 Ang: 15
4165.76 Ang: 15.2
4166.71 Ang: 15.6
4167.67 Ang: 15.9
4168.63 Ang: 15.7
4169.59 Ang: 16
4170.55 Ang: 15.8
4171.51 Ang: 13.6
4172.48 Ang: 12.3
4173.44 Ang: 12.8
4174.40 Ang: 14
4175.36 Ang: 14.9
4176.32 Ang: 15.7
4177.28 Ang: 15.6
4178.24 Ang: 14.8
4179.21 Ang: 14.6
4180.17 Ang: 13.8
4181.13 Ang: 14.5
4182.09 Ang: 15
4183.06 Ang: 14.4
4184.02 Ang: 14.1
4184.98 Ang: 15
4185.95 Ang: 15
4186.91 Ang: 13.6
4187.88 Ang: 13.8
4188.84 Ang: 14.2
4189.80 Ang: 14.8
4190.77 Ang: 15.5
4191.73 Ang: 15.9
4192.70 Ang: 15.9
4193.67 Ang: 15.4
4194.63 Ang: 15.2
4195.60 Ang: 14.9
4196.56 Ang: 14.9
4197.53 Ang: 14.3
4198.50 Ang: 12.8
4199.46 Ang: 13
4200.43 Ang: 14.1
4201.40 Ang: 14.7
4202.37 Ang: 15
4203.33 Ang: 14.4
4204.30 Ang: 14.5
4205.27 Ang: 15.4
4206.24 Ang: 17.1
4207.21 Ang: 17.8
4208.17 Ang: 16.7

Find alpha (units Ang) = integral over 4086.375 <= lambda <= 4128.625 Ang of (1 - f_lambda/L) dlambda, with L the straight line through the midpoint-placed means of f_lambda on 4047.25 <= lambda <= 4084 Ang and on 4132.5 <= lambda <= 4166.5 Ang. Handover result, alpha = 2.9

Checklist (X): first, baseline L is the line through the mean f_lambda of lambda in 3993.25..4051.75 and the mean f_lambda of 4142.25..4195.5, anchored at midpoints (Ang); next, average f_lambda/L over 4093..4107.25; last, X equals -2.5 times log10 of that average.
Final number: 0.18 mag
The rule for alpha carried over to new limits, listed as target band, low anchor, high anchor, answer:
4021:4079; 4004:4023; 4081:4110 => -4.66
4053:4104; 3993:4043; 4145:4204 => 1.44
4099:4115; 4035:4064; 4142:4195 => 2.05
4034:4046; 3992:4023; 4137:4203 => -0.72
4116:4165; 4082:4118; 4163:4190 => -2.78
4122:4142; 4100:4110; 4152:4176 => -1.96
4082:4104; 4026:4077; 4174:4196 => 1.91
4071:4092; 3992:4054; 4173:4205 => 0.65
